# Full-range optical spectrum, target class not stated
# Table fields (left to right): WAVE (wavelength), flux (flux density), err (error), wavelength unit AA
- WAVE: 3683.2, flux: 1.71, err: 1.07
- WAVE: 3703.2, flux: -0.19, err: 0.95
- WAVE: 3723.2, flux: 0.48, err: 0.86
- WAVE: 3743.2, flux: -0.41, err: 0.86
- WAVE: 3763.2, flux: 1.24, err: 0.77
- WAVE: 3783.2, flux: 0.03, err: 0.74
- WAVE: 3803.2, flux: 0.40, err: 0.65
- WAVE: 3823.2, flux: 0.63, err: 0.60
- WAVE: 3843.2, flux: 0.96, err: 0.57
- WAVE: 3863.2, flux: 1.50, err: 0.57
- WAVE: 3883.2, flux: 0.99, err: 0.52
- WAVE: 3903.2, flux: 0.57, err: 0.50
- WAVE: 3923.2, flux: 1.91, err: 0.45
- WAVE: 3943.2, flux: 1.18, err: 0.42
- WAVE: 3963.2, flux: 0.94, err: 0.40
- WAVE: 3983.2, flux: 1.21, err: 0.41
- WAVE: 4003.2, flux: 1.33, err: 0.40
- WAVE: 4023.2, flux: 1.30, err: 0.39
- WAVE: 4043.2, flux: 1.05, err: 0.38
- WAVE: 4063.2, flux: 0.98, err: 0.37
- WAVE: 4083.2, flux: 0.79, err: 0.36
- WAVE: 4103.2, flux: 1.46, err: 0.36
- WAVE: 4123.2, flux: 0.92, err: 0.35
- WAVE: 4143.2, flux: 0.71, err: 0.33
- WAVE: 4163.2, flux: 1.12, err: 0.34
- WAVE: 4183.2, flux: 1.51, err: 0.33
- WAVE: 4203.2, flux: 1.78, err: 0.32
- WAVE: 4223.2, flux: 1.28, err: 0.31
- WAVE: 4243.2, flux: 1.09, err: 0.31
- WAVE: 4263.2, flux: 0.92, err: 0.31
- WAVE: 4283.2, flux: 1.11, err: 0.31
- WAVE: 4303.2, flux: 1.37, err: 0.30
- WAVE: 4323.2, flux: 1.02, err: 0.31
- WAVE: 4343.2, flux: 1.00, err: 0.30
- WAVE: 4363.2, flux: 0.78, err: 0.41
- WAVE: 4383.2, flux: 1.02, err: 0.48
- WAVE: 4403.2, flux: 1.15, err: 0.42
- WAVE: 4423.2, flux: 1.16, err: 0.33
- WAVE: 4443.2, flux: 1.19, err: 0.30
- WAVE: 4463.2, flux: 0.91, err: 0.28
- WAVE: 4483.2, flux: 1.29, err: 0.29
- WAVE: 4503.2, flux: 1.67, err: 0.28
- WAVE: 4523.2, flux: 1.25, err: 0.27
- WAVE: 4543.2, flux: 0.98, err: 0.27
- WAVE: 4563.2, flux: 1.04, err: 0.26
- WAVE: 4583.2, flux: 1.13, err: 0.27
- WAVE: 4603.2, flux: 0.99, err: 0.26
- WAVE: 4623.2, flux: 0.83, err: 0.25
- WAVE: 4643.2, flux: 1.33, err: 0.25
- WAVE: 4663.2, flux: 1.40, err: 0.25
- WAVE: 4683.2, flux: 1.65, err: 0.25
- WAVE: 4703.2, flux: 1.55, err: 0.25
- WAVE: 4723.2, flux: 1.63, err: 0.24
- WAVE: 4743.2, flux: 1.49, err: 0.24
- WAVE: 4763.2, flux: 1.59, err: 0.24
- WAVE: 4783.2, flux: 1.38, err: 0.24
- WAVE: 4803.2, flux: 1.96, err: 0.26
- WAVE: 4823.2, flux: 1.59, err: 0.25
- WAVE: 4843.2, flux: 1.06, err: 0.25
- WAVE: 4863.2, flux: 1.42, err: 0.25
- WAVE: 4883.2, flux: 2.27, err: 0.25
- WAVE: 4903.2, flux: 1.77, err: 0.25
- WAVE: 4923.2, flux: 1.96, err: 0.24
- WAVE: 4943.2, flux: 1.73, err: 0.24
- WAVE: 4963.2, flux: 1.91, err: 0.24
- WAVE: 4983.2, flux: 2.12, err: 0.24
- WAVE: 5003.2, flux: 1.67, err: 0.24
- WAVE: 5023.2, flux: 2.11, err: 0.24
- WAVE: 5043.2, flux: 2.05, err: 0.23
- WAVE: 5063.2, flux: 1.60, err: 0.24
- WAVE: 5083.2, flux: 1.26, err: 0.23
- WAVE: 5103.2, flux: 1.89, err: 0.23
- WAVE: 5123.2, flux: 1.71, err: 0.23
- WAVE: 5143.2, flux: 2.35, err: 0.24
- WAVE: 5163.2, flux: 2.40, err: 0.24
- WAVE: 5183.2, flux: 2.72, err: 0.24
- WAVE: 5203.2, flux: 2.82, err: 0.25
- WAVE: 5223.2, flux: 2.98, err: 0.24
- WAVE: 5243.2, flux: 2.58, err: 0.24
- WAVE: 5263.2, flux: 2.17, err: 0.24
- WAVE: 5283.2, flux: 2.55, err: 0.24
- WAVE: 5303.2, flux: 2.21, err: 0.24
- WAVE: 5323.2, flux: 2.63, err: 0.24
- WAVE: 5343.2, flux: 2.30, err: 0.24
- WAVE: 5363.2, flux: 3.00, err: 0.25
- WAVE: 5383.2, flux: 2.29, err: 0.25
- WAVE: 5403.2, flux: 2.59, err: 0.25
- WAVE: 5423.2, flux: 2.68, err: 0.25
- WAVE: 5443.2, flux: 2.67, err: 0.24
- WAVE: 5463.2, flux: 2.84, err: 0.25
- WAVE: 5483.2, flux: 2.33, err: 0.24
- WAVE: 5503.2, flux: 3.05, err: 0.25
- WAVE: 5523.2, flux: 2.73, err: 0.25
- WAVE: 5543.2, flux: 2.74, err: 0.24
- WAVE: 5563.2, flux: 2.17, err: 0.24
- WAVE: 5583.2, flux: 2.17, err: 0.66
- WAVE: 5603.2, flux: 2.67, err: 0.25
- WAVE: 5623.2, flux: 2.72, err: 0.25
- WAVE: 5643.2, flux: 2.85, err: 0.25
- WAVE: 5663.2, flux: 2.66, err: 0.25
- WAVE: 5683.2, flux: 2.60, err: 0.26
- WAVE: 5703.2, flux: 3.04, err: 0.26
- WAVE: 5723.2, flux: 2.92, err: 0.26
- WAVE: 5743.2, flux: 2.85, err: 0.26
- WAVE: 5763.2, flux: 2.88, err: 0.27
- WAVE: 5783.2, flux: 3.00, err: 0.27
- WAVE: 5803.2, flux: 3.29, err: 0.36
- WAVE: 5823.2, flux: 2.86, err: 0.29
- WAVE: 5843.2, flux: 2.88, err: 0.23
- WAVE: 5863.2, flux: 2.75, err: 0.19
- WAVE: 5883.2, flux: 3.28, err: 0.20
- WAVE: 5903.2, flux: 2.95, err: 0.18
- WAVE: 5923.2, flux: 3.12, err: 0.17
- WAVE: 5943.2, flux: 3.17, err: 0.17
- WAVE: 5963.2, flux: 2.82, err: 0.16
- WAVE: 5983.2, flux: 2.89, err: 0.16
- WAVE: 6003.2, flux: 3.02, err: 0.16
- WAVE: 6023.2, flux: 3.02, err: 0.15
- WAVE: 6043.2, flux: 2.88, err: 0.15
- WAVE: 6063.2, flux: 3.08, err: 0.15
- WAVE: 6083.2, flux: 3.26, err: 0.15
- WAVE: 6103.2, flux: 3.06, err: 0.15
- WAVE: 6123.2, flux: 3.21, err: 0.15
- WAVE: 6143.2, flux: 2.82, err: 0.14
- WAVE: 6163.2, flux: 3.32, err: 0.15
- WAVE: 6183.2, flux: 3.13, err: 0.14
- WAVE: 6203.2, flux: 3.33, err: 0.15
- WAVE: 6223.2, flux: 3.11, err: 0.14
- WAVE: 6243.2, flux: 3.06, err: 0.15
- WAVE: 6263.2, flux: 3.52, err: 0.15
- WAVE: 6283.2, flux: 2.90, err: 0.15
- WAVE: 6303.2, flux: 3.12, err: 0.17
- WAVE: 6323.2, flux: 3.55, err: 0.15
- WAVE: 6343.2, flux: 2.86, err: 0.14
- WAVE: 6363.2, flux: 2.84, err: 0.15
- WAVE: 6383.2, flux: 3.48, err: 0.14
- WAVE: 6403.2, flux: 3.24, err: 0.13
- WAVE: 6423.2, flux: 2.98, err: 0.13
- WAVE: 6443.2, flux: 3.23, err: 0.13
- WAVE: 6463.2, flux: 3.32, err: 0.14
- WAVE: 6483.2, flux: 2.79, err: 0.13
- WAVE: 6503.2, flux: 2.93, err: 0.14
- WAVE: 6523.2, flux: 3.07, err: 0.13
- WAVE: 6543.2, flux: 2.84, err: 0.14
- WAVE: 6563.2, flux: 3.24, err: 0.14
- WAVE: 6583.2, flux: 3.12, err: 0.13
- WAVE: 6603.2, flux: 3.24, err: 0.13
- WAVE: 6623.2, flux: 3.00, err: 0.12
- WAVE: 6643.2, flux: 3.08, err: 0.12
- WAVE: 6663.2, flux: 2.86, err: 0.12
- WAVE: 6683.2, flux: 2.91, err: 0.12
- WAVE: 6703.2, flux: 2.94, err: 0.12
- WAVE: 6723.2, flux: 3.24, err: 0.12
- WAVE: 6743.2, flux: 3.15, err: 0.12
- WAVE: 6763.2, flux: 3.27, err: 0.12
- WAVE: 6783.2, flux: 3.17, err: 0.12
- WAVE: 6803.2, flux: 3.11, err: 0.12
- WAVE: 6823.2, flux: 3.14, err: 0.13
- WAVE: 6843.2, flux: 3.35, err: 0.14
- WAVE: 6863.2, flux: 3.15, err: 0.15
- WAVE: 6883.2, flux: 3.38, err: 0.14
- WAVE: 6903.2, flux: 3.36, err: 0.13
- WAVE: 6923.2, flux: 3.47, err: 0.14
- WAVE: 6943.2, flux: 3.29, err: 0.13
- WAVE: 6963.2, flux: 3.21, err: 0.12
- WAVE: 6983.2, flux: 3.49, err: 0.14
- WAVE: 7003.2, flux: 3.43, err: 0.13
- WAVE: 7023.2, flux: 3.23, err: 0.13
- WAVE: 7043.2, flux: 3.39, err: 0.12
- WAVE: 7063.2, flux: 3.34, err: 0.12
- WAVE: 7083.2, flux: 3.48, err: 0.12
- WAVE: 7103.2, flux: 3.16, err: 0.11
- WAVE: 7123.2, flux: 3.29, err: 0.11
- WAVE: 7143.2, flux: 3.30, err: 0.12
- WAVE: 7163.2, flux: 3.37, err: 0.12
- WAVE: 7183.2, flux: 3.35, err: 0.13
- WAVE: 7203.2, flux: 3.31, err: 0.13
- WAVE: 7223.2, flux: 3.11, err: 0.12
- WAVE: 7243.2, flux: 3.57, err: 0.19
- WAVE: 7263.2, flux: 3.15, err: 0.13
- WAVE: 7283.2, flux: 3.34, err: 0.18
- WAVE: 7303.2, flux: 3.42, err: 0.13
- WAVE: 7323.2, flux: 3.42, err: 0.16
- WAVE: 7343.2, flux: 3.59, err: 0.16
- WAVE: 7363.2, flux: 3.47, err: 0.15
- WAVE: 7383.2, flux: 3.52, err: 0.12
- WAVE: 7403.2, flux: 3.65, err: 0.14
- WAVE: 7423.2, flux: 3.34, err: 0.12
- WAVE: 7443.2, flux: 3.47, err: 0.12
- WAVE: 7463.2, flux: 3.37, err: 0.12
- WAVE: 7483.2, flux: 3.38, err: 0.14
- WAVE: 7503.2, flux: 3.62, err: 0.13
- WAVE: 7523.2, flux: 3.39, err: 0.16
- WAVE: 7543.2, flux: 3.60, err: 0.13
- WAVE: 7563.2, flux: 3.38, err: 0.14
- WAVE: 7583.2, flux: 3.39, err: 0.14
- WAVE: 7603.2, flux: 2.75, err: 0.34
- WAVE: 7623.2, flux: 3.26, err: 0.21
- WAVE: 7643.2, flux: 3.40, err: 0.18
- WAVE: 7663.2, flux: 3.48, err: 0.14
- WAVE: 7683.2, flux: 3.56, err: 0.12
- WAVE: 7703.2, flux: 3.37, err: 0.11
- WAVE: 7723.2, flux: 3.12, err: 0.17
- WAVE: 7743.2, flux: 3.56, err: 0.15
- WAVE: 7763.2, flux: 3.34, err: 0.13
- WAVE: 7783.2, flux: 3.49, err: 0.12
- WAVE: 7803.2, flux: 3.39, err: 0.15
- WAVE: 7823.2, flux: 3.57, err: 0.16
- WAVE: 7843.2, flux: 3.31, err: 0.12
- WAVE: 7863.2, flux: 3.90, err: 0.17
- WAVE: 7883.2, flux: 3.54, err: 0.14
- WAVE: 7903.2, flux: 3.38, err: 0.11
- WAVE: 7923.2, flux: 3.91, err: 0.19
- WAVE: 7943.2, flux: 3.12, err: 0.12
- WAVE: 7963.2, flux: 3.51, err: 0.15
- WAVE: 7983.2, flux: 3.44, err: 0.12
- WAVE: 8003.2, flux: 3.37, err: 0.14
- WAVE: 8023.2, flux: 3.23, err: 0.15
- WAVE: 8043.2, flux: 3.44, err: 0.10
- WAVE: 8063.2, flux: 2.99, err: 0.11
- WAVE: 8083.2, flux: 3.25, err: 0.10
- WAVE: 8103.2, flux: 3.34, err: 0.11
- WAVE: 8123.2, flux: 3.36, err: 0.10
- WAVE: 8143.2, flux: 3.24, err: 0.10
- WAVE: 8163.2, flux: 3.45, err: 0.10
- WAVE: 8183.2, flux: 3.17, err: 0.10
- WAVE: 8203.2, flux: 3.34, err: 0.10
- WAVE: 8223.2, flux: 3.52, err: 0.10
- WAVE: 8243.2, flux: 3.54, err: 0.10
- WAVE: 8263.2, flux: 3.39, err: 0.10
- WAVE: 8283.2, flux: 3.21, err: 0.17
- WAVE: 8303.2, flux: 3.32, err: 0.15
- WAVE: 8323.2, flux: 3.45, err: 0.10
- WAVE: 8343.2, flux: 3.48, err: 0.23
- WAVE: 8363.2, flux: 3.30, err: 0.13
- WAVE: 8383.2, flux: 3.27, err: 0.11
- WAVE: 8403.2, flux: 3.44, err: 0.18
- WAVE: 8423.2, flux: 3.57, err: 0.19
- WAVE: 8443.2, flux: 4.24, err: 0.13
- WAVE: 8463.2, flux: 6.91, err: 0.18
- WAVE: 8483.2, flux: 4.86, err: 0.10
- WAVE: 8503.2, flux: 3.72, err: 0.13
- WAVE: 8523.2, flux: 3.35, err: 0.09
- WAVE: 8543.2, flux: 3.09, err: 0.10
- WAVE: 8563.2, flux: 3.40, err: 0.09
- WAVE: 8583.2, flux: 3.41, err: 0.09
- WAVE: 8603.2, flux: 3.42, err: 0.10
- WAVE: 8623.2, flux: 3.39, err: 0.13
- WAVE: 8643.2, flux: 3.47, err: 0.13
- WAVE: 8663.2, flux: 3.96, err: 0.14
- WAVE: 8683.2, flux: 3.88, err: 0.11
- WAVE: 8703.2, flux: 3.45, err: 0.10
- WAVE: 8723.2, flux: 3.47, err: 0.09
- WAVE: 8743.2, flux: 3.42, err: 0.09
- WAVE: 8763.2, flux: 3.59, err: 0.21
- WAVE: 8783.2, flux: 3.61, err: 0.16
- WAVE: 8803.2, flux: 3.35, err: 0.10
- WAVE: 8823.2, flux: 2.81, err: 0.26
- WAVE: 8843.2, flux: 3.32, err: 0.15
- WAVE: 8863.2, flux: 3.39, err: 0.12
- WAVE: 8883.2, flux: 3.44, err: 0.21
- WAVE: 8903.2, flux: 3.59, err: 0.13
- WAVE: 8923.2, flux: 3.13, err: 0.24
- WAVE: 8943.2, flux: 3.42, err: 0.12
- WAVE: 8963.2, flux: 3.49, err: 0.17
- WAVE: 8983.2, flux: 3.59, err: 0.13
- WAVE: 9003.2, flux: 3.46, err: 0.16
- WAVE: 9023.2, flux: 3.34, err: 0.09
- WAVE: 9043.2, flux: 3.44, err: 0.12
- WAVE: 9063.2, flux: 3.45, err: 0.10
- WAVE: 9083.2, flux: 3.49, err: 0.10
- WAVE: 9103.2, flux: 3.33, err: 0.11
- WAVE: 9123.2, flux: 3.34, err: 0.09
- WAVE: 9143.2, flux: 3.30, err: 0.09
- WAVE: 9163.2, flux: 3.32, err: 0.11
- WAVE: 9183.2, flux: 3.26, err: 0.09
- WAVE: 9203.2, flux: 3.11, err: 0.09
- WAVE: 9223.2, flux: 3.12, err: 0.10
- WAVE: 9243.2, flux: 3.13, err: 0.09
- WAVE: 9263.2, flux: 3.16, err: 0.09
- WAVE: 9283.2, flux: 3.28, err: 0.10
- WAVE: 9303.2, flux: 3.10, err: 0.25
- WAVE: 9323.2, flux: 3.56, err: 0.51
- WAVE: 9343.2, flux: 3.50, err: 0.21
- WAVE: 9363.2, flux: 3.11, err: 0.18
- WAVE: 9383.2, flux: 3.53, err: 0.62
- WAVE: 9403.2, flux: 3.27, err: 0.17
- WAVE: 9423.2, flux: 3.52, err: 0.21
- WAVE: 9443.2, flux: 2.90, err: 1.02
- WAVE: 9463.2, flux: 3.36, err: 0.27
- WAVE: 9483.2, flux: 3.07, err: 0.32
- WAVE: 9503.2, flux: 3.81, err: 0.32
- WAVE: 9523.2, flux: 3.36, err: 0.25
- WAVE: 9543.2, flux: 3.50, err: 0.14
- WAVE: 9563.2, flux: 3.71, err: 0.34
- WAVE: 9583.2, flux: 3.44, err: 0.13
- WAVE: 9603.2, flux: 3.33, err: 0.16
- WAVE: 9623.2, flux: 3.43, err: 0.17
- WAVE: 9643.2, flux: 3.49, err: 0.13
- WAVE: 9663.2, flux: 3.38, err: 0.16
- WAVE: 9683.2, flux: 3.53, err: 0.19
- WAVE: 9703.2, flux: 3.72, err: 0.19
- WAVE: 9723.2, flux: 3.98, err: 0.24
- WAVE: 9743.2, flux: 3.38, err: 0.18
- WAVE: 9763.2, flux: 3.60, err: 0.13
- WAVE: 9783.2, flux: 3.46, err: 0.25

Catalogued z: 0.289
